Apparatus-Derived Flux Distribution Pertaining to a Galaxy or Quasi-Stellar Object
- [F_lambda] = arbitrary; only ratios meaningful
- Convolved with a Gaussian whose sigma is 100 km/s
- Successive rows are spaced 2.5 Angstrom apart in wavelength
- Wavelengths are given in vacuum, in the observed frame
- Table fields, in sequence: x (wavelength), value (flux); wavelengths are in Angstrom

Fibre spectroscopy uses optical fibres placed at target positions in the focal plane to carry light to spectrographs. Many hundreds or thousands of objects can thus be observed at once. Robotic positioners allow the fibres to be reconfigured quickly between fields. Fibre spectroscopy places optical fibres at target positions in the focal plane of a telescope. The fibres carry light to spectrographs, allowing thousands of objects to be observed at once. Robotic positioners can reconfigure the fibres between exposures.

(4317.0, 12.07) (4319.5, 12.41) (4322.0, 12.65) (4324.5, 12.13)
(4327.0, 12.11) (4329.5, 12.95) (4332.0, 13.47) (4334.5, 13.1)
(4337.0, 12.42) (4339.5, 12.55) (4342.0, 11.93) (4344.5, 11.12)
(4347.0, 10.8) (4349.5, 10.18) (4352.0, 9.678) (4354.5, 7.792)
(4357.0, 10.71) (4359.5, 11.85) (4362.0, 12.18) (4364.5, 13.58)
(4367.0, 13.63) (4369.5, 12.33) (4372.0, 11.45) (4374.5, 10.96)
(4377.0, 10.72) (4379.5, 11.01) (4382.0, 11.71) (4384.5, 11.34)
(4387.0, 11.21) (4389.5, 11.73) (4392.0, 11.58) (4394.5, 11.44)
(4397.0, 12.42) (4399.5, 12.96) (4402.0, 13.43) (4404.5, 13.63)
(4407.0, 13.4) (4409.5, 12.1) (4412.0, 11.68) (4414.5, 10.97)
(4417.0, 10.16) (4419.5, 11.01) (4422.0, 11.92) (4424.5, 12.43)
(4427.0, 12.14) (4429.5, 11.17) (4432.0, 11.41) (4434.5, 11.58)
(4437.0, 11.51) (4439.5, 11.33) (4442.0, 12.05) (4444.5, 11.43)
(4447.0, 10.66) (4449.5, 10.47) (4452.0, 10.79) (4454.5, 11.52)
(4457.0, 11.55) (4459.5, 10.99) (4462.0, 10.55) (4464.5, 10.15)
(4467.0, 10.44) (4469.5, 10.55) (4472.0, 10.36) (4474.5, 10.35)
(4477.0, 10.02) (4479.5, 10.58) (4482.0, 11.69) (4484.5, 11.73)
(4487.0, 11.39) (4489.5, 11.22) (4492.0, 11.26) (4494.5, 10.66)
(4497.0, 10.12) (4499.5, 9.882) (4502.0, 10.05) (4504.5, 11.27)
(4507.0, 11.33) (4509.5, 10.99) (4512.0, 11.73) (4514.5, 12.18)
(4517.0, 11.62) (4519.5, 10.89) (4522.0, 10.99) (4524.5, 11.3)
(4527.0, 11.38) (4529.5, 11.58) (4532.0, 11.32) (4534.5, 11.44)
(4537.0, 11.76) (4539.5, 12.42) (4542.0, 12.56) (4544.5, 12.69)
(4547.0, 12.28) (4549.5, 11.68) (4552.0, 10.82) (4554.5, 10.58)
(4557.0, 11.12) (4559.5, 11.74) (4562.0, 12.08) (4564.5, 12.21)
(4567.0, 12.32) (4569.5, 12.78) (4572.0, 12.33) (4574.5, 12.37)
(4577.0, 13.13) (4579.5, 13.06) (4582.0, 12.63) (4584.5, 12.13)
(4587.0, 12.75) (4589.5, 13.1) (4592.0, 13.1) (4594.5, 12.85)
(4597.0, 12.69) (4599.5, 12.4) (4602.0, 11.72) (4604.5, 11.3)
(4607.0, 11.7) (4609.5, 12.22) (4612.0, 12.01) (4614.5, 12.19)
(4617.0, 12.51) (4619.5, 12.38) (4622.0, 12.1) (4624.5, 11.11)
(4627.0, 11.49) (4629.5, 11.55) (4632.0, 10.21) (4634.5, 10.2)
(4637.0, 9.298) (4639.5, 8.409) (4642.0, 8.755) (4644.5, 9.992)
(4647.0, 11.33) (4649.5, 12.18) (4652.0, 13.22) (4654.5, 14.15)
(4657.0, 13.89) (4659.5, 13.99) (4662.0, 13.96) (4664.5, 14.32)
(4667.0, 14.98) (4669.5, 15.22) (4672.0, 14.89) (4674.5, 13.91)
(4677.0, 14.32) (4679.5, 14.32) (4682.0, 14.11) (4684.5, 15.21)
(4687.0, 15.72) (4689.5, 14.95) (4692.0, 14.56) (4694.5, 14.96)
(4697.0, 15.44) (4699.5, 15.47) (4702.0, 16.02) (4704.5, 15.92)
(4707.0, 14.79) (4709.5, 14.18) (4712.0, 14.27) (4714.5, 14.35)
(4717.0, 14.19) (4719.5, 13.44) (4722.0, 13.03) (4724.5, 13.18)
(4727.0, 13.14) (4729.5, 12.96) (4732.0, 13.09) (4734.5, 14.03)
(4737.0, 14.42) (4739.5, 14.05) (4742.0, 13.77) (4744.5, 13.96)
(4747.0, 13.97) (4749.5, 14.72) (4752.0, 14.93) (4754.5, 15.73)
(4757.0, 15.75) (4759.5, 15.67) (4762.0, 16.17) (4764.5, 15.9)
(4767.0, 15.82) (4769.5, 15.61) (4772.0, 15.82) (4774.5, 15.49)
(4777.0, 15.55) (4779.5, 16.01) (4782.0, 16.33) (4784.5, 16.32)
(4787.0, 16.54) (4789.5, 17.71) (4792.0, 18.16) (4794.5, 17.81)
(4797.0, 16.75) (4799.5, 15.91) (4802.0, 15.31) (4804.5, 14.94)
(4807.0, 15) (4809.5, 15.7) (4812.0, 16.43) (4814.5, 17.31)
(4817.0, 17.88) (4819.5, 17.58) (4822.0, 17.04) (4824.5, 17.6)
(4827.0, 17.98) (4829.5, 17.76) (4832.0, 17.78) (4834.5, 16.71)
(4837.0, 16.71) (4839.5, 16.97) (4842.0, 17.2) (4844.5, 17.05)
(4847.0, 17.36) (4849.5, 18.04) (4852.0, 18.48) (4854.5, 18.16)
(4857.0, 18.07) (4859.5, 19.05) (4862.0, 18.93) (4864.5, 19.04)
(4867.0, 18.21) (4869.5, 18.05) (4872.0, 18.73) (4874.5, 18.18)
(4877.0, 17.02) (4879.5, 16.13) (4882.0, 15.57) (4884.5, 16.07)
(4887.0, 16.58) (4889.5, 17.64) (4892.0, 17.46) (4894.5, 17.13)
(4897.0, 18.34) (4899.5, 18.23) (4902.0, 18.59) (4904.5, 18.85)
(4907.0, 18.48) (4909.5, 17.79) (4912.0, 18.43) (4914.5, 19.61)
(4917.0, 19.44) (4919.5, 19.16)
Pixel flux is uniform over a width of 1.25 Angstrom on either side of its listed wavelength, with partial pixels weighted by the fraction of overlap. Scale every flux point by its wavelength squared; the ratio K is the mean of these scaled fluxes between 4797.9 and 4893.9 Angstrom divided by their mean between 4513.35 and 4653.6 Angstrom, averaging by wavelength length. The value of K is 1.64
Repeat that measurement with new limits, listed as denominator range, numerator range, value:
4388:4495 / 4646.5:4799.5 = 1.47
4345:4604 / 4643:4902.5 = 1.56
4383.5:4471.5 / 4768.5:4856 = 1.73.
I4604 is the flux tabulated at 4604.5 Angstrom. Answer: 11.3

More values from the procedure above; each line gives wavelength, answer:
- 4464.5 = 10.15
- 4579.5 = 13.06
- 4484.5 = 11.73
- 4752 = 14.93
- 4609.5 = 12.22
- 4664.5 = 14.32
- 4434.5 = 11.58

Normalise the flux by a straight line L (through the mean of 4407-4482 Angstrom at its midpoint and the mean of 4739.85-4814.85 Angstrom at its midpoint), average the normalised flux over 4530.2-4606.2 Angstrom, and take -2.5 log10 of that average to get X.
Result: 0.06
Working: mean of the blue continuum 11.1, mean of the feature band 12.2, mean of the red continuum 15.8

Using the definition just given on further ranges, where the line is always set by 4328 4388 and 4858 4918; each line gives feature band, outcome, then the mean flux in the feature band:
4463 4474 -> 0.24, 10.4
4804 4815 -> 0.08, 15.8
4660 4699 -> 0.05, 14.7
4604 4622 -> 0.21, 12.1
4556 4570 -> 0.17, 12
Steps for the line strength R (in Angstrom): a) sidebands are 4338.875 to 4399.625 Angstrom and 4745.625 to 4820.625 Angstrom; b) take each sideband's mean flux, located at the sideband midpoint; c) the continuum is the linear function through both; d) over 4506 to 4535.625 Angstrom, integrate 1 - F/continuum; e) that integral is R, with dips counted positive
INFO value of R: 3.9 Angstrom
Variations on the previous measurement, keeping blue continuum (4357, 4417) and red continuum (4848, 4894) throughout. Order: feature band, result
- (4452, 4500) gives 8.24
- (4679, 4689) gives 0.40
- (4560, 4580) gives 2.37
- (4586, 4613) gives 4.02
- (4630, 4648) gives 6.23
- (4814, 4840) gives -0.30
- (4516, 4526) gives 1.76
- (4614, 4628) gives 2.66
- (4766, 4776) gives 0.52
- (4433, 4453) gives 2.24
